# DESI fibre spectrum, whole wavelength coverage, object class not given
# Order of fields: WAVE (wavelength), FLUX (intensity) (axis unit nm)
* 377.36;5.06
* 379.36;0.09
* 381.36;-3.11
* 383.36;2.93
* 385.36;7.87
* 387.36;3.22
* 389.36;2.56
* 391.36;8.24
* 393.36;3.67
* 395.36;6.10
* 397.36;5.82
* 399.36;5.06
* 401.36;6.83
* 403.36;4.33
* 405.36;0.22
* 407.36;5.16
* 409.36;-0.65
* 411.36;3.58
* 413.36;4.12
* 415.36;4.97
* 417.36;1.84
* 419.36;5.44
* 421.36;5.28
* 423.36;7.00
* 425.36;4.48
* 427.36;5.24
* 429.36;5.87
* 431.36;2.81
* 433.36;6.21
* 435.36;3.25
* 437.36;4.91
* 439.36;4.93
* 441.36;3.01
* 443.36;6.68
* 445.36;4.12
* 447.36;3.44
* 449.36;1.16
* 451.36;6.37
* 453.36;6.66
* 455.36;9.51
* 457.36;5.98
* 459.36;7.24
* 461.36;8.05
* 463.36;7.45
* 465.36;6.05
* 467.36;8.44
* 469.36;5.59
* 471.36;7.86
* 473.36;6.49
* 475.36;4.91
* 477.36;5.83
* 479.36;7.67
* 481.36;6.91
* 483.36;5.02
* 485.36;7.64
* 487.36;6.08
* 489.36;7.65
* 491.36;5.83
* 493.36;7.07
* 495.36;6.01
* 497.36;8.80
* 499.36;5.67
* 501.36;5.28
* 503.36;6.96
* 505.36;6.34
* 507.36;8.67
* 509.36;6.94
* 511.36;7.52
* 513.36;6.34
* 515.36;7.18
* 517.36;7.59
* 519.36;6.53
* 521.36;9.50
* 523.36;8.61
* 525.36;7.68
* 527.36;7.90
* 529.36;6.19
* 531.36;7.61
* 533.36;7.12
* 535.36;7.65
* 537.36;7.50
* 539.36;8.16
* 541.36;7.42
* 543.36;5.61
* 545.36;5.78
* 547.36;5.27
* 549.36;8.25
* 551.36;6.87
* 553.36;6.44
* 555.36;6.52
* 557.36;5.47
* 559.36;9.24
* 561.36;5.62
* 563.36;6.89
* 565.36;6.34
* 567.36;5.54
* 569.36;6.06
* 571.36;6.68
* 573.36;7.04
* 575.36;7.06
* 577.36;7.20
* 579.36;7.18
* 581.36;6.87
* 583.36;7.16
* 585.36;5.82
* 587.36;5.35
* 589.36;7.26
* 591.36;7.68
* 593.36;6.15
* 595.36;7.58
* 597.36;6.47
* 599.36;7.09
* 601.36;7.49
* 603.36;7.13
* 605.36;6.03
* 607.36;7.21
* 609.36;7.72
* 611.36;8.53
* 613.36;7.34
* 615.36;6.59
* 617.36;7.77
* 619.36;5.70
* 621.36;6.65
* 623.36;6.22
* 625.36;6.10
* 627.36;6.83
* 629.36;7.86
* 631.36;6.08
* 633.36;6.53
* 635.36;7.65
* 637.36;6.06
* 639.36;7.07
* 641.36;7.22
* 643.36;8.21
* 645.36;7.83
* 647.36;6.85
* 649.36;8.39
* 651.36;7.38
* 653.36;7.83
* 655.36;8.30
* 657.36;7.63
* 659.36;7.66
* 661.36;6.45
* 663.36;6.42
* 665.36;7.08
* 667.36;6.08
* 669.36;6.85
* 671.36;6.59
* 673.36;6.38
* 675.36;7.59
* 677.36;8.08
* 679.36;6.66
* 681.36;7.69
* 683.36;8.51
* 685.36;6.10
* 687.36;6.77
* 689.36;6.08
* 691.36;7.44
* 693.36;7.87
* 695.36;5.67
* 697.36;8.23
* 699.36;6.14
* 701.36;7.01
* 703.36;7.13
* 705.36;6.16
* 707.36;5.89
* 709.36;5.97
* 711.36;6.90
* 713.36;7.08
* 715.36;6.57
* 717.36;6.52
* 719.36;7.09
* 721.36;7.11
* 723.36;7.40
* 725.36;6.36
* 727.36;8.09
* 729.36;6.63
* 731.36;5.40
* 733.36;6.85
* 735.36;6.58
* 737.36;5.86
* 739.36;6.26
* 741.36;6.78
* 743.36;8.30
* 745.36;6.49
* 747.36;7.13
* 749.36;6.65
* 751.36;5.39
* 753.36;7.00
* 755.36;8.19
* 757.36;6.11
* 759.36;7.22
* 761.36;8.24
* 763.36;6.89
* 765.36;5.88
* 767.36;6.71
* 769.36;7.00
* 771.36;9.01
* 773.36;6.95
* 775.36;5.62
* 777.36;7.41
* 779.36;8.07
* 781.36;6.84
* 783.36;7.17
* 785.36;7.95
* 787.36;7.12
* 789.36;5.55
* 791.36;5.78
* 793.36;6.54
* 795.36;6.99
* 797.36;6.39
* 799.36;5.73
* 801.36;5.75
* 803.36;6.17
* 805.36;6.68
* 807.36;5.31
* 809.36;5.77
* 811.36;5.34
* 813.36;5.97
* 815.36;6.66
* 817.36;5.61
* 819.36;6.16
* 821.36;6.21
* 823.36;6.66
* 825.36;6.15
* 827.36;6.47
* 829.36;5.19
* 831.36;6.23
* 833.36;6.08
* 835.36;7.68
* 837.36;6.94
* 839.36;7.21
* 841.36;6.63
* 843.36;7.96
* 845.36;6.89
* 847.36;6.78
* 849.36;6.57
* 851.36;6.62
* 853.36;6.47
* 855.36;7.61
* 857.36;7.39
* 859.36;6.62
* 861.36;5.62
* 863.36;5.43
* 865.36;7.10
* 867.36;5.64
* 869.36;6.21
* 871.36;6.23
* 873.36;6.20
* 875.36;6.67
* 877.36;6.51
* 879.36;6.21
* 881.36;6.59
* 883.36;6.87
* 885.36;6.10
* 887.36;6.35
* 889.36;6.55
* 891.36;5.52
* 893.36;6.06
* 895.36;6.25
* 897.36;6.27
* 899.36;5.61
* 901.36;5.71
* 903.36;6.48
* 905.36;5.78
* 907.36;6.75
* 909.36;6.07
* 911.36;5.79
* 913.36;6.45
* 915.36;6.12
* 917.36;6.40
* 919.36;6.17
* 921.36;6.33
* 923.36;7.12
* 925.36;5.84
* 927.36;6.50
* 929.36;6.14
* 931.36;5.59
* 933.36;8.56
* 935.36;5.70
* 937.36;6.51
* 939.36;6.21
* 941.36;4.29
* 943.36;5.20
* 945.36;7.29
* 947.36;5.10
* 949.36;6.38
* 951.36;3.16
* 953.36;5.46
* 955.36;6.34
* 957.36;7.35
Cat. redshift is 0.134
